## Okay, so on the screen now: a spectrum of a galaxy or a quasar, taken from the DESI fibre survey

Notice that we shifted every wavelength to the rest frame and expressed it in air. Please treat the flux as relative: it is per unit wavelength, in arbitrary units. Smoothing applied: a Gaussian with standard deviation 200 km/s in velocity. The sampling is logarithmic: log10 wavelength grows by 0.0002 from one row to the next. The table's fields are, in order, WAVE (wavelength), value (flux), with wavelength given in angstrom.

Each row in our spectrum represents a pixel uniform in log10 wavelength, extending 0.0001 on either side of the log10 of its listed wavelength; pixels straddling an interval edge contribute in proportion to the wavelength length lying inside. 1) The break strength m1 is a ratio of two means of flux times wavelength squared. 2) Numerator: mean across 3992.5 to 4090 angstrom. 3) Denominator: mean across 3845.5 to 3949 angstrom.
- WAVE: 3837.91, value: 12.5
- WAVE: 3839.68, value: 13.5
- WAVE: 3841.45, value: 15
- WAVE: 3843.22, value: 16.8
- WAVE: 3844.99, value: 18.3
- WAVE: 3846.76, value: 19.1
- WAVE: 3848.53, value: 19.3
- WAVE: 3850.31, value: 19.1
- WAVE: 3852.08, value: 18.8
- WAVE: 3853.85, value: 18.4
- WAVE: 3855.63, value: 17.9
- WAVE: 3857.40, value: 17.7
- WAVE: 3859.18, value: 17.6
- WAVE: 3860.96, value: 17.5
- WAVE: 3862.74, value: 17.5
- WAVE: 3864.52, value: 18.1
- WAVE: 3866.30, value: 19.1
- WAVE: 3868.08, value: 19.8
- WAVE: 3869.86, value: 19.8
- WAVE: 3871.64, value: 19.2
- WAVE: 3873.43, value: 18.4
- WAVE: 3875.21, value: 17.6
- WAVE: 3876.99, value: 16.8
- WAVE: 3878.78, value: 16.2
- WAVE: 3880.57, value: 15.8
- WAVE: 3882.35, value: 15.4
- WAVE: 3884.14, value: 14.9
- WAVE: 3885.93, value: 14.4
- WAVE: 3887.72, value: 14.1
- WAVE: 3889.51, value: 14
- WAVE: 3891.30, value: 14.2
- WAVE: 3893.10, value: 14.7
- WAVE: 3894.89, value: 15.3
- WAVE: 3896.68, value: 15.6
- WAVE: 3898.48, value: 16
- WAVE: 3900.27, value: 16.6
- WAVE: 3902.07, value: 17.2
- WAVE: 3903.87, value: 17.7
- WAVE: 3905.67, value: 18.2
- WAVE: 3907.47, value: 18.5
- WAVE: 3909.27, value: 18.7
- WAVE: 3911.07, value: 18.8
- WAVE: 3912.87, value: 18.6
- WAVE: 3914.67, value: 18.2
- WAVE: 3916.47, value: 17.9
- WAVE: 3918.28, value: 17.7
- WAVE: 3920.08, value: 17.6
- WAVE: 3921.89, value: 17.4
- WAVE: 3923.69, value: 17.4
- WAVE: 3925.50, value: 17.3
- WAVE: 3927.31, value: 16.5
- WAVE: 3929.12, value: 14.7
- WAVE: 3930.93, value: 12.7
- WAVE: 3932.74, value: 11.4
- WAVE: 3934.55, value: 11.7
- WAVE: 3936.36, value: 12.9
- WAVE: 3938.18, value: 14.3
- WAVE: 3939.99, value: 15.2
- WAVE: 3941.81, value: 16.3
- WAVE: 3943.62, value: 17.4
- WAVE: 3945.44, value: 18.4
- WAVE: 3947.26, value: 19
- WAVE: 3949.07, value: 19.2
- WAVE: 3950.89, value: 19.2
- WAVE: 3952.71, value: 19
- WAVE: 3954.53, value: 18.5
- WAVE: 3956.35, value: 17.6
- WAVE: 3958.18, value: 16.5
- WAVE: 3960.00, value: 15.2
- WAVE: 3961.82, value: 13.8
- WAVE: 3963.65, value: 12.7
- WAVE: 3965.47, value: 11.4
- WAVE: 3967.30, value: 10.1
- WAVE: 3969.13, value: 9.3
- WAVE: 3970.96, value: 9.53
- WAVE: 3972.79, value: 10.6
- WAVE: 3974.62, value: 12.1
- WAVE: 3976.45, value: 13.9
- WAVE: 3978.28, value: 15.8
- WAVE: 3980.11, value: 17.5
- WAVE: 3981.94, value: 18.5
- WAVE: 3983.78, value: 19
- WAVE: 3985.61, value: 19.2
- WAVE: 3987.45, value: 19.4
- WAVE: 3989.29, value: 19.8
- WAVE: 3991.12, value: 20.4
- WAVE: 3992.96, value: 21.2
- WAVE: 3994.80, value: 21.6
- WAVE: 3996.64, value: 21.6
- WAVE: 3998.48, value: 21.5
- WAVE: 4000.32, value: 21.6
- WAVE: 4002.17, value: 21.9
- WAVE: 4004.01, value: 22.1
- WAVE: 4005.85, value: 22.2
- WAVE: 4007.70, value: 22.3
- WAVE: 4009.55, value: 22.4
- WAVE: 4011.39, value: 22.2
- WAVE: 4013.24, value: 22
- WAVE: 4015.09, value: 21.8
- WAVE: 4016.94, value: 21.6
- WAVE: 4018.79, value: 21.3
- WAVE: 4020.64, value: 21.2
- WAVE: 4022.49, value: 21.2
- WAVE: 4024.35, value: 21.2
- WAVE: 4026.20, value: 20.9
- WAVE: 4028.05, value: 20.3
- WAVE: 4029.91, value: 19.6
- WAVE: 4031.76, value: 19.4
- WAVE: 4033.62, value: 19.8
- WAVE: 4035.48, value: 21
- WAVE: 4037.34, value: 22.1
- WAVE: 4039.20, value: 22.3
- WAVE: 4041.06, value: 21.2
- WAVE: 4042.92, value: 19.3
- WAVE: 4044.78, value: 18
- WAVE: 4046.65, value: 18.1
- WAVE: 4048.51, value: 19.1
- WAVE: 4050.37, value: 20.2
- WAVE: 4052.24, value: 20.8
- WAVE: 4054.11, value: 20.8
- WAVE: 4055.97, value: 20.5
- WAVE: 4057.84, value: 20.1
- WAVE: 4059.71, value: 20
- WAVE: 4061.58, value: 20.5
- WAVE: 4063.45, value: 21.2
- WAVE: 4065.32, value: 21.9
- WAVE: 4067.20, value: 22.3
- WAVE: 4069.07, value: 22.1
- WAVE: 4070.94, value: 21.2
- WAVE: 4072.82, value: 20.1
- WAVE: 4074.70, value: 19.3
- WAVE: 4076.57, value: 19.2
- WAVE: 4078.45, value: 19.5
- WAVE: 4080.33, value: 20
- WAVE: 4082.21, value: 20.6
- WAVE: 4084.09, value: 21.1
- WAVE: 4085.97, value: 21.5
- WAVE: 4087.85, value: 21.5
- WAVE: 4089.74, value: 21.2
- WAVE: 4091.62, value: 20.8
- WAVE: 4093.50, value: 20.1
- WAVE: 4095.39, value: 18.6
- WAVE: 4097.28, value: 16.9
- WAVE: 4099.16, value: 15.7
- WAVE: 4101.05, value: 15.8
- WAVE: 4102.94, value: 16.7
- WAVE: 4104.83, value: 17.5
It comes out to 1.33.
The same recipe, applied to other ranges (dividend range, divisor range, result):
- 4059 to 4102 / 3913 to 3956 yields 1.30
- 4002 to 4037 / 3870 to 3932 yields 1.36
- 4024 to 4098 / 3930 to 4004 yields 1.29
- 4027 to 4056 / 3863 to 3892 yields 1.31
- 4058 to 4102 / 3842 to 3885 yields 1.25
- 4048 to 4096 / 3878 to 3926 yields 1.35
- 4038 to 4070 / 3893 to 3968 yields 1.34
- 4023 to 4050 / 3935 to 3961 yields 1.24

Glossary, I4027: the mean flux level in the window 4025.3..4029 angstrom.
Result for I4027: 20.6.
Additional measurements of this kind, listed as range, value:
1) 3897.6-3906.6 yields 17.1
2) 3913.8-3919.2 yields 17.9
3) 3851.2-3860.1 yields 18.1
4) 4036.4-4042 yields 21.9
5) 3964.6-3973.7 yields 10.2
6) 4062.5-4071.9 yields 21.7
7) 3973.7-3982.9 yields 15.6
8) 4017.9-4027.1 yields 21.2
